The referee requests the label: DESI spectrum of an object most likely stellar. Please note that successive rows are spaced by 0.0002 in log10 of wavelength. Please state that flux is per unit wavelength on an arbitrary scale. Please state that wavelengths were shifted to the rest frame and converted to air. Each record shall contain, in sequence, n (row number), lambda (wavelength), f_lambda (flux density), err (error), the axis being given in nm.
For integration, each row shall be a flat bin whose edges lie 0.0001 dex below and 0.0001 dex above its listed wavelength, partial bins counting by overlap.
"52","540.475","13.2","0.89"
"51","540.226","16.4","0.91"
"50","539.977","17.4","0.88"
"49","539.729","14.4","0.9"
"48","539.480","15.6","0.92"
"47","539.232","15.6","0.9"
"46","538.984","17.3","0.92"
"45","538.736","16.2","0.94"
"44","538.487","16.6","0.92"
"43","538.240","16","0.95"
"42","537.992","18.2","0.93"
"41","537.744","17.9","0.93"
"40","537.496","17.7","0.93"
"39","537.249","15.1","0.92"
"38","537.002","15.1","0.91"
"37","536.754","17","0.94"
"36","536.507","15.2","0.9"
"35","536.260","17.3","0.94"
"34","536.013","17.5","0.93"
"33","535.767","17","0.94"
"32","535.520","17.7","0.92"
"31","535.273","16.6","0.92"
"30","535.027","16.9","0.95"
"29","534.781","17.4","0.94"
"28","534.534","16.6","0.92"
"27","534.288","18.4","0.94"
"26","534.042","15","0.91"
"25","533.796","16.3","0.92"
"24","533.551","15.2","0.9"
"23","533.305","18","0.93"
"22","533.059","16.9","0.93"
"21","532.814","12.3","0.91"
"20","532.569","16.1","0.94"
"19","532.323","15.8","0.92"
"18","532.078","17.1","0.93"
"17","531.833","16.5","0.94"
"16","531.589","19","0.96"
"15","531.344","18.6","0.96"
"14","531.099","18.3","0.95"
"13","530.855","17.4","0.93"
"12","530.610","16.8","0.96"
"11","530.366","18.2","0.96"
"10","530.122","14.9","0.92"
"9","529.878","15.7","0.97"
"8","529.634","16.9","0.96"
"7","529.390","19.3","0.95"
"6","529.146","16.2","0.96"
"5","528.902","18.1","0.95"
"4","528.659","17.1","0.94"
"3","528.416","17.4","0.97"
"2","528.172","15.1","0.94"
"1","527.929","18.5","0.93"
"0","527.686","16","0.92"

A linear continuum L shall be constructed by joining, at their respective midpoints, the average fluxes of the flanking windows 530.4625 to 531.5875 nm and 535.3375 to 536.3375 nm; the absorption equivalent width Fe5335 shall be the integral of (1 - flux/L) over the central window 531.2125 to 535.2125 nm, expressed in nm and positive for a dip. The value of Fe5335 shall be 0.23 nm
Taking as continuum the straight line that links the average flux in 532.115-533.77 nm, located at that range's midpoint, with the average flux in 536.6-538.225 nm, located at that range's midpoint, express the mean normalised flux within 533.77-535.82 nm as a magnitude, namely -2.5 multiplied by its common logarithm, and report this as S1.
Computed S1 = -0.05 mag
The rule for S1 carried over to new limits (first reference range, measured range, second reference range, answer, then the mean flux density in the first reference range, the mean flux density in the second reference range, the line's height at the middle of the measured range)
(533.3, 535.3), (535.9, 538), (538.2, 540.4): -0.02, 16.6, 16.1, 16.4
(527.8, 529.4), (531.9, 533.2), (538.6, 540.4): 0.07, 17.2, 16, 16.8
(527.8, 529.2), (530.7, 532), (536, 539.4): -0.06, 17.1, 16.6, 16.9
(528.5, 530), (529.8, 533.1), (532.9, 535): 0.02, 17.2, 16.7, 17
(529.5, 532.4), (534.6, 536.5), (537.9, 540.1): -0.02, 17.1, 16.3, 16.7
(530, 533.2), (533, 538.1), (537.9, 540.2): -0.02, 16.8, 16.3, 16.5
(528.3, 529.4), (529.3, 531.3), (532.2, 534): -0.02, 17.5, 15.8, 16.9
